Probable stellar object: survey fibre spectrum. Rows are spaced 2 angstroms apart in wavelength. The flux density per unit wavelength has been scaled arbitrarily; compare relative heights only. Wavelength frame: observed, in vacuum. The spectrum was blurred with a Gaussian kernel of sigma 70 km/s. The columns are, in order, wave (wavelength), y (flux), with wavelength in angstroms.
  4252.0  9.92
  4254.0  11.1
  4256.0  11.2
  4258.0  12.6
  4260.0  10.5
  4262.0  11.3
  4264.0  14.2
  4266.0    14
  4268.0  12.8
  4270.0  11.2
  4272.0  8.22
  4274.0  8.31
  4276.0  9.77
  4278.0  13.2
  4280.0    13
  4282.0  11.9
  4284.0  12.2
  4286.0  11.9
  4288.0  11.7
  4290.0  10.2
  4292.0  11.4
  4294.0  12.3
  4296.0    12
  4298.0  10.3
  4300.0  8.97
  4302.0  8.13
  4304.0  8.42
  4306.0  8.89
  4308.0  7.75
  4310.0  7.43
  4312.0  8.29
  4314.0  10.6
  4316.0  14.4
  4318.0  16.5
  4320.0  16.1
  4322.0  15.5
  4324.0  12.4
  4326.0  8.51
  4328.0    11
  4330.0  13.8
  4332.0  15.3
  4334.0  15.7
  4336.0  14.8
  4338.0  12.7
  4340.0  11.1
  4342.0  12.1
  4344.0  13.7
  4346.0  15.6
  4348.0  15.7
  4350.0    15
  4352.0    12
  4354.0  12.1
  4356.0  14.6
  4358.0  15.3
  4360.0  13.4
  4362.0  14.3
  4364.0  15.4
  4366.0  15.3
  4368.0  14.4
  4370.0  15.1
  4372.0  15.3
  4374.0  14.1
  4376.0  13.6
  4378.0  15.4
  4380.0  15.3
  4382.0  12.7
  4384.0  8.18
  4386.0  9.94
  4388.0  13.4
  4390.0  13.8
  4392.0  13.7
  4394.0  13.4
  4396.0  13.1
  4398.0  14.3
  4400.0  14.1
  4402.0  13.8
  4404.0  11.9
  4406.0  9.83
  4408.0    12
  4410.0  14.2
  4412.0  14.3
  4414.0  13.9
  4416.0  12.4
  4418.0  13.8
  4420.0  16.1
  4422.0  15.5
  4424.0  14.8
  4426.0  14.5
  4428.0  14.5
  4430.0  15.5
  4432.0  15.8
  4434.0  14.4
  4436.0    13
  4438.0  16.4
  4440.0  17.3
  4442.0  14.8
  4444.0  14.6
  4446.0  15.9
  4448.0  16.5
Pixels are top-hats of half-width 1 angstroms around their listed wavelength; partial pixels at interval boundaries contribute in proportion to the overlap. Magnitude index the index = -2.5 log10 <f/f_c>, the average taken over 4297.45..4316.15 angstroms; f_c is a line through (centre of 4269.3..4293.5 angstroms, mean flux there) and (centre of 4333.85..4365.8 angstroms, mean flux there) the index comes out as 0.32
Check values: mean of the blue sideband 11.1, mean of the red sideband 14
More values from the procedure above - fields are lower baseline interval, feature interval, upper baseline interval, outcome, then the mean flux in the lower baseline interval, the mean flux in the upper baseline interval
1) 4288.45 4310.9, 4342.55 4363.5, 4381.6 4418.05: -0.24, 9.68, 12.8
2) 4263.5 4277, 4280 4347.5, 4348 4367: 0.07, 11.1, 14.2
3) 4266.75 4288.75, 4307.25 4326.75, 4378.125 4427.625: 0.01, 11.3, 13.3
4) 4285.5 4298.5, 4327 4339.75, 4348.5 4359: -0.05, 11.4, 13.9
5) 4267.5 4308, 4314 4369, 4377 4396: -0.17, 10.6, 12.9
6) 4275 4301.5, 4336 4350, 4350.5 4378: -0.02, 11.4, 14.3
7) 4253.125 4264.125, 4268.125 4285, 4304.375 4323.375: 0.05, 11.6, 11.6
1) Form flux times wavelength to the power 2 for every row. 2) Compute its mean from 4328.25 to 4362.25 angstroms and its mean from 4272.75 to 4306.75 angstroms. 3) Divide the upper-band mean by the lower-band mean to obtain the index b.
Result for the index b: 1.33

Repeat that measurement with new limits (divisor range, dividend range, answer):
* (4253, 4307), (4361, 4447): 1.34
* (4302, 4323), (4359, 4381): 1.34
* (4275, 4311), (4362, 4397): 1.35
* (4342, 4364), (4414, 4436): 1.07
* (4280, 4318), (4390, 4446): 1.41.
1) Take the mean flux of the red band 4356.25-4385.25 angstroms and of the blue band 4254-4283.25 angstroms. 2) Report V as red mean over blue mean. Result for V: 1.2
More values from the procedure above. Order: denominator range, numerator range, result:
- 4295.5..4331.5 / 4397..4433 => 1.26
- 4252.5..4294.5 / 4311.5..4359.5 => 1.17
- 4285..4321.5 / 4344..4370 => 1.32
